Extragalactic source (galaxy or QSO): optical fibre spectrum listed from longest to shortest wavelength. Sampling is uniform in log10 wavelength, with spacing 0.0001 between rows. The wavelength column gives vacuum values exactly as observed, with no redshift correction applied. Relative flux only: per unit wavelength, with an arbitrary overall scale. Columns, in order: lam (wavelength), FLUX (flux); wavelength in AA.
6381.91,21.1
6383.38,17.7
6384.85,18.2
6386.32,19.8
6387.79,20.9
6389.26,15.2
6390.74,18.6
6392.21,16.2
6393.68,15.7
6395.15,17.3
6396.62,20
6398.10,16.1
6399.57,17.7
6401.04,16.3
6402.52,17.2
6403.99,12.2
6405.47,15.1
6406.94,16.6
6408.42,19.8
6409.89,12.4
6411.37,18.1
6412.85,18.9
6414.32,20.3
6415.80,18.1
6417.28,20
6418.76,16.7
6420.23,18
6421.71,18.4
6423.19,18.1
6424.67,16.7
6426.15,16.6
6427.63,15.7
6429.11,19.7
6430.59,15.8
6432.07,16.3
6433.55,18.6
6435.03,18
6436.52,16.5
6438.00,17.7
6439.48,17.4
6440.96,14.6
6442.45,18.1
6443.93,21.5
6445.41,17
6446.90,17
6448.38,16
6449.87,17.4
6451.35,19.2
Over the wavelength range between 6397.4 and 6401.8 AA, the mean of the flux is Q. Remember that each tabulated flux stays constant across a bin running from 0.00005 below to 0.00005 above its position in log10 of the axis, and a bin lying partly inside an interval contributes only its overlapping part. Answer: 16.7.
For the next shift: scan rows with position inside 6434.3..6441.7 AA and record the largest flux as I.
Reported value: 18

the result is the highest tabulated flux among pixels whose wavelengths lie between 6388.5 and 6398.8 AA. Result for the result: 20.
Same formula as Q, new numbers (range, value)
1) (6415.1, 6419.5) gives 18.3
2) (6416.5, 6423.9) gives 18.2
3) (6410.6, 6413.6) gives 18.5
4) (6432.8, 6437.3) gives 17.7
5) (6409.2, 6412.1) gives 15.3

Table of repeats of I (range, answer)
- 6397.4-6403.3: 17.7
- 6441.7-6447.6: 21.5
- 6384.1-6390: 20.9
